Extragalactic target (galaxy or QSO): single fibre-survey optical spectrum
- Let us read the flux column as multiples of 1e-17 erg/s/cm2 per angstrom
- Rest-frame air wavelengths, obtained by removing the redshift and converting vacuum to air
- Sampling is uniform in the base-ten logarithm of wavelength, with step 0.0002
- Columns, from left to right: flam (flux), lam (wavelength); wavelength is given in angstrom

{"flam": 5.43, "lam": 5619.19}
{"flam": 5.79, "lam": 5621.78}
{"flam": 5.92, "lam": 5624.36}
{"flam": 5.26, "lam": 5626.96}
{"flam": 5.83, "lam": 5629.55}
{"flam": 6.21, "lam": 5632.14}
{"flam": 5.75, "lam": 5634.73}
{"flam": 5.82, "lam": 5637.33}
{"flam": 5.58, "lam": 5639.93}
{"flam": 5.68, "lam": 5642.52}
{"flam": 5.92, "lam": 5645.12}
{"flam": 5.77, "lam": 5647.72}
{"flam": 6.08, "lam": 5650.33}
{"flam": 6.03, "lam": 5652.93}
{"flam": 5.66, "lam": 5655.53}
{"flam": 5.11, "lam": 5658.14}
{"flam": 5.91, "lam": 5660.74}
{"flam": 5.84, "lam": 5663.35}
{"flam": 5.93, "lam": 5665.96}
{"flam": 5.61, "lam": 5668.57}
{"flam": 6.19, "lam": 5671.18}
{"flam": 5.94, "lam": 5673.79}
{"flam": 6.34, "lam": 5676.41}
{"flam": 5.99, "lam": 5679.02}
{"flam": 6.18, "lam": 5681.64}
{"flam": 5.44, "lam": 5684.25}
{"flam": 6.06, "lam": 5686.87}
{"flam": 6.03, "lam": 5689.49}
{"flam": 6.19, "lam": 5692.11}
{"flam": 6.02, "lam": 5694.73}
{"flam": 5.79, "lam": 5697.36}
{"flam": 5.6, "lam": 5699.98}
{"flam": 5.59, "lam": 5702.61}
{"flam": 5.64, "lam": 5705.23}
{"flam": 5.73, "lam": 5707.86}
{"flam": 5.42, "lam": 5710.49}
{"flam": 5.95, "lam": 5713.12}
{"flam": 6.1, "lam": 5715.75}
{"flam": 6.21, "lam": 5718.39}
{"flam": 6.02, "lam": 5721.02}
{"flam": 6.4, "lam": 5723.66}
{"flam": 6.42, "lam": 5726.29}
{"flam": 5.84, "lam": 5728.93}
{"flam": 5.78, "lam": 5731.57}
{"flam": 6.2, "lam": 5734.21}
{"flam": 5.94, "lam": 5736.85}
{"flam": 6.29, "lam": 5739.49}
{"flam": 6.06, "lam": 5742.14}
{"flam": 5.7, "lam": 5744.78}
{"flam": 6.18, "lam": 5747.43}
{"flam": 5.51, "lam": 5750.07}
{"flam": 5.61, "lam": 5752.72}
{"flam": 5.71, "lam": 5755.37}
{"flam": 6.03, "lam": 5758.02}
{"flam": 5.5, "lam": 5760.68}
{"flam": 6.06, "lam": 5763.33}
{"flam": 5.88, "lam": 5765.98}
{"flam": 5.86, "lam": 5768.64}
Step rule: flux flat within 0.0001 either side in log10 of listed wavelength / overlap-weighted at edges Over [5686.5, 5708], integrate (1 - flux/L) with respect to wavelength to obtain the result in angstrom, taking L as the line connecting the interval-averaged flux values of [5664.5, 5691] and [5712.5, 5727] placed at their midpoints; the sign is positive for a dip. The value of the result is 0.8 angstrom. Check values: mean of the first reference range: 5.97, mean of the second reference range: 6.18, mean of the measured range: 5.85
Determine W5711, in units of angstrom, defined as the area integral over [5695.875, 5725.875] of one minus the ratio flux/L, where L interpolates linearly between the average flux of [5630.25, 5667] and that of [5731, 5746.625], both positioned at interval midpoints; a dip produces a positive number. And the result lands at 0.4 angstrom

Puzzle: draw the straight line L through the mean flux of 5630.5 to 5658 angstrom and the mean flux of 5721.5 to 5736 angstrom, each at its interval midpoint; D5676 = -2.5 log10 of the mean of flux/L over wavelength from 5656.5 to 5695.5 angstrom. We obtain 0.00 mag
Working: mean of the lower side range 5.82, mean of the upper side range 6.12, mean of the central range 5.92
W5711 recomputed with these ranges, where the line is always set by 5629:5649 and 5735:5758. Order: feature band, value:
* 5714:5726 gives -0.65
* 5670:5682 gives -0.57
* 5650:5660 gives 0.23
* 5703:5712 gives 0.40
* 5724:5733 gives -0.27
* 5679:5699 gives -0.34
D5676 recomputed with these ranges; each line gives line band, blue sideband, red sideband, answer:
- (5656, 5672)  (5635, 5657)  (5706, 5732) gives 0.02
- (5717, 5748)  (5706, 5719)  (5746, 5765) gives -0.05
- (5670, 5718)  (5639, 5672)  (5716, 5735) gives 0.01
